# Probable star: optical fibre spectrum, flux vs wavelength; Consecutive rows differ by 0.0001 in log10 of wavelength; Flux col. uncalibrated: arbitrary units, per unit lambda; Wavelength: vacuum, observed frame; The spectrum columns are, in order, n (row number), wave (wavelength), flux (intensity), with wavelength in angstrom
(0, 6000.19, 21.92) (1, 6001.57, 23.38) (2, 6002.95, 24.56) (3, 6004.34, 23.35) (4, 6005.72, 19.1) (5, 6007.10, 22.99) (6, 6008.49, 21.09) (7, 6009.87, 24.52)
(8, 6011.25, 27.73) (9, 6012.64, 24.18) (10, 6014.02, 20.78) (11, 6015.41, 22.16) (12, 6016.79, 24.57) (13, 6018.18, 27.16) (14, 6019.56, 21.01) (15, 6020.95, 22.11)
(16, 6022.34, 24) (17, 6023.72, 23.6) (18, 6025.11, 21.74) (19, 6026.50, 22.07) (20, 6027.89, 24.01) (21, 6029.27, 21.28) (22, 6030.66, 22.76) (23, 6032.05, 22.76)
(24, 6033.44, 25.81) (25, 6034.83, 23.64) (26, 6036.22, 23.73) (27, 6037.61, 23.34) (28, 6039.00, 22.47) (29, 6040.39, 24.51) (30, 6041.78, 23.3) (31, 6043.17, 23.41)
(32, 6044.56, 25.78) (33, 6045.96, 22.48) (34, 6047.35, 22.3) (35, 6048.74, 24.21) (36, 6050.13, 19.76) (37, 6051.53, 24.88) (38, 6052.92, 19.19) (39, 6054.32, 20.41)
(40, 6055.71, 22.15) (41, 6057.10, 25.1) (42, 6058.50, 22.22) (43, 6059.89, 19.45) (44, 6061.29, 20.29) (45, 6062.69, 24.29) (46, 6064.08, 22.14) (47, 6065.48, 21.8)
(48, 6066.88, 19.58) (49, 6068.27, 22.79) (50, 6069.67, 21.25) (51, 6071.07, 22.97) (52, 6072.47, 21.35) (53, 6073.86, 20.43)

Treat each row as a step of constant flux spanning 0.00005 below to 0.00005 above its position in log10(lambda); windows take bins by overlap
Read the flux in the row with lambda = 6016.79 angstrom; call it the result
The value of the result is 24.57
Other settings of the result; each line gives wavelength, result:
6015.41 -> 22.16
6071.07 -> 22.97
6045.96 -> 22.48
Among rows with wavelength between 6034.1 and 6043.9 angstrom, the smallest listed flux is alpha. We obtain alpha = 22.47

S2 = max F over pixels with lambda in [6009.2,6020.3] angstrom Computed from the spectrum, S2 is 27.73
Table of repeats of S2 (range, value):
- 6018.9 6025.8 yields 24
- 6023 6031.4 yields 24.01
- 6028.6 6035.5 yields 25.81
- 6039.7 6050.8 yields 25.78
